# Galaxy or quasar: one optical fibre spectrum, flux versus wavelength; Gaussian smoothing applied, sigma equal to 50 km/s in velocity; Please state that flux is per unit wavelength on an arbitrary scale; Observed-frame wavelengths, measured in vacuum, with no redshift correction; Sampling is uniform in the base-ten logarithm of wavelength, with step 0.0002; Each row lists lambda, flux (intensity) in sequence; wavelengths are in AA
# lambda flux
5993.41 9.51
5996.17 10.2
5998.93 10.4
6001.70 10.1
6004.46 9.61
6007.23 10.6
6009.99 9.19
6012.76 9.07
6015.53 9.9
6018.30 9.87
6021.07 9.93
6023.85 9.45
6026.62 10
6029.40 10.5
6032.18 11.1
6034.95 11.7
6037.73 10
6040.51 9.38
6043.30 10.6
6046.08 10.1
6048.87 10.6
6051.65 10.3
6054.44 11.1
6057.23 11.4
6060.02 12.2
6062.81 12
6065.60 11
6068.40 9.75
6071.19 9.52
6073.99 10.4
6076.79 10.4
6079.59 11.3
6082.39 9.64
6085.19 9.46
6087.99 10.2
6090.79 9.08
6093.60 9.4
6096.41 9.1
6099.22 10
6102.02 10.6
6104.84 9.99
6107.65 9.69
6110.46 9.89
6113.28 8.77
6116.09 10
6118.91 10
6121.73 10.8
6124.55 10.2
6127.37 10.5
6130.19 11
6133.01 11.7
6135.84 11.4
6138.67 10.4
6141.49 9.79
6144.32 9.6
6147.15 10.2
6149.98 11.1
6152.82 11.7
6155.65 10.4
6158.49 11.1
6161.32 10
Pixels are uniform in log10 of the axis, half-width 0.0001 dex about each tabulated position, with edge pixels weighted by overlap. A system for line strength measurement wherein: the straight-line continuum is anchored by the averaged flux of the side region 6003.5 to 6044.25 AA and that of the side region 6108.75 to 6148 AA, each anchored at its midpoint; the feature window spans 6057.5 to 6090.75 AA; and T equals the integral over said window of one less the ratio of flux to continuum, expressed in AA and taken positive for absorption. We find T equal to -1.1 AA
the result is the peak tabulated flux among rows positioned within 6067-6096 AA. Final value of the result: 11.3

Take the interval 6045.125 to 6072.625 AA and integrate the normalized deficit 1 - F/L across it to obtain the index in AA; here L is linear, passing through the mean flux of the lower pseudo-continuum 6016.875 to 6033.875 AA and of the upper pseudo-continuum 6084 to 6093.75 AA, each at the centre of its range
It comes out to -2.7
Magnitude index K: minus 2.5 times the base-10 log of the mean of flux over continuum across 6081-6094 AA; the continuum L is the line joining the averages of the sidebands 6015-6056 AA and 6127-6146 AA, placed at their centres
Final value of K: 0.10 mag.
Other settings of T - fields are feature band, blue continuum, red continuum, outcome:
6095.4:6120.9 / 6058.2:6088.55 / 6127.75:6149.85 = 1.9 AA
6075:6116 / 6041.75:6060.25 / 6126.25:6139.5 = 4.1 AA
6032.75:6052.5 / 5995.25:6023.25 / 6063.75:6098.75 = -1.0 AA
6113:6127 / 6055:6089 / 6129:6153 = 0.8 AA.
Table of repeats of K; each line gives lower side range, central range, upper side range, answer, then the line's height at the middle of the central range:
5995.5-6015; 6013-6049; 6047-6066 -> 0.037 mag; 10.5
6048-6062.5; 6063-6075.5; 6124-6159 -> 0.079 mag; 11.1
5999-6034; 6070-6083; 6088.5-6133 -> -0.033 mag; 9.99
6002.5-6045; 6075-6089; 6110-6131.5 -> -0.010 mag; 10.1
